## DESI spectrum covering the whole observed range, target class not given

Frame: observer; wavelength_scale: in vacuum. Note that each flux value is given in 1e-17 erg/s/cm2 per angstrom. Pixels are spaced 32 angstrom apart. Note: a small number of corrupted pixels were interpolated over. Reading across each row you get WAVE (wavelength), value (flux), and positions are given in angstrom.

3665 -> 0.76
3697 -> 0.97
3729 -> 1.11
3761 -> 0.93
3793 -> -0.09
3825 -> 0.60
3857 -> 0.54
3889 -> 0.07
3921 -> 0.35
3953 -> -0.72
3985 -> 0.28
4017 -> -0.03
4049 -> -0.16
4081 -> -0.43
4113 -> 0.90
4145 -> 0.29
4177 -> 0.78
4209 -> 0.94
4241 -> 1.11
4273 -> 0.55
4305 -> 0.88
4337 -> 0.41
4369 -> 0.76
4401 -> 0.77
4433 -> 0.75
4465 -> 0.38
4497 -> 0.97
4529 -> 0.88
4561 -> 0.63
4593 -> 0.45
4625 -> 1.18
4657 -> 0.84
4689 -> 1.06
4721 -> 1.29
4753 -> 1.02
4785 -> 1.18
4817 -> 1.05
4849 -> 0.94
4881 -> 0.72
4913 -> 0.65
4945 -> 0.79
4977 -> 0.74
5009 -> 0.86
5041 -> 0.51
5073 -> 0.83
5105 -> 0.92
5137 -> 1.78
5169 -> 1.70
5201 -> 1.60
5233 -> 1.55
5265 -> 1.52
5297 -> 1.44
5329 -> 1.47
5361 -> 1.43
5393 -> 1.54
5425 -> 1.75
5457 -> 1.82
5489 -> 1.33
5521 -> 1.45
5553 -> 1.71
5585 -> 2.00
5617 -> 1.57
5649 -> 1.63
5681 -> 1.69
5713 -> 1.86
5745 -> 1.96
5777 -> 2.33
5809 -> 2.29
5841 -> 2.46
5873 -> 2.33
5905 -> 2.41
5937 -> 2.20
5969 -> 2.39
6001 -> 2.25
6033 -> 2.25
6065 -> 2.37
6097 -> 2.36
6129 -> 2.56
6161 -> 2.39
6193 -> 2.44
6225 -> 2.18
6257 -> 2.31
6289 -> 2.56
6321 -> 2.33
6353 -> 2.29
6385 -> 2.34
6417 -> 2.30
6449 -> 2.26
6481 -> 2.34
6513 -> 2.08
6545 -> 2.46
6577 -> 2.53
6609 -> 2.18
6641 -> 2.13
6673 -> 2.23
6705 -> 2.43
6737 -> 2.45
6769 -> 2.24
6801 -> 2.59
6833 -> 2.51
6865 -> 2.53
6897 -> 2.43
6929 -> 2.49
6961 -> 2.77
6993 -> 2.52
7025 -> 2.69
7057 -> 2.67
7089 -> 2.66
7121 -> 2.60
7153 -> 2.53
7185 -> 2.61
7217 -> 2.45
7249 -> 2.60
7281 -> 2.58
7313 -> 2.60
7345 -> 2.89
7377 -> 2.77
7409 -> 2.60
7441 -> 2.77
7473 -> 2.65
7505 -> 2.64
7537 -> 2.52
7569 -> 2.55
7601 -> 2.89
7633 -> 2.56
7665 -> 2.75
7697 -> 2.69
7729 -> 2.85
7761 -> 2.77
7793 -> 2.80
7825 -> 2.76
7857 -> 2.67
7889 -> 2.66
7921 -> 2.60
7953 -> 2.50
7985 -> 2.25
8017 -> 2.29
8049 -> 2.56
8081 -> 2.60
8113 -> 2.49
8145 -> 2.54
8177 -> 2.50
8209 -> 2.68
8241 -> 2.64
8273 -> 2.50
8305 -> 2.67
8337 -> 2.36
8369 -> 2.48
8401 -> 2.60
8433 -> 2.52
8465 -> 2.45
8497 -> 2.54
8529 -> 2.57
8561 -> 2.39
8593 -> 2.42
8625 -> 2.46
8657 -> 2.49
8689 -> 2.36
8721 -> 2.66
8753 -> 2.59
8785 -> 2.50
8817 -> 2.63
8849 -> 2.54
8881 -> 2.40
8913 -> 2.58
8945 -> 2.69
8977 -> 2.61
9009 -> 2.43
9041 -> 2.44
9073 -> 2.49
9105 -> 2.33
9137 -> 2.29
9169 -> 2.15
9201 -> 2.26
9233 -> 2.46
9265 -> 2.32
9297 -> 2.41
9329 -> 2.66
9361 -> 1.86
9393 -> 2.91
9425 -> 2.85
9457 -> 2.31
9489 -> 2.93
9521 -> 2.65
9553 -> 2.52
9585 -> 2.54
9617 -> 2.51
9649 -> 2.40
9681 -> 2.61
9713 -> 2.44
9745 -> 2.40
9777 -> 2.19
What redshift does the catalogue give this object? 0.282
